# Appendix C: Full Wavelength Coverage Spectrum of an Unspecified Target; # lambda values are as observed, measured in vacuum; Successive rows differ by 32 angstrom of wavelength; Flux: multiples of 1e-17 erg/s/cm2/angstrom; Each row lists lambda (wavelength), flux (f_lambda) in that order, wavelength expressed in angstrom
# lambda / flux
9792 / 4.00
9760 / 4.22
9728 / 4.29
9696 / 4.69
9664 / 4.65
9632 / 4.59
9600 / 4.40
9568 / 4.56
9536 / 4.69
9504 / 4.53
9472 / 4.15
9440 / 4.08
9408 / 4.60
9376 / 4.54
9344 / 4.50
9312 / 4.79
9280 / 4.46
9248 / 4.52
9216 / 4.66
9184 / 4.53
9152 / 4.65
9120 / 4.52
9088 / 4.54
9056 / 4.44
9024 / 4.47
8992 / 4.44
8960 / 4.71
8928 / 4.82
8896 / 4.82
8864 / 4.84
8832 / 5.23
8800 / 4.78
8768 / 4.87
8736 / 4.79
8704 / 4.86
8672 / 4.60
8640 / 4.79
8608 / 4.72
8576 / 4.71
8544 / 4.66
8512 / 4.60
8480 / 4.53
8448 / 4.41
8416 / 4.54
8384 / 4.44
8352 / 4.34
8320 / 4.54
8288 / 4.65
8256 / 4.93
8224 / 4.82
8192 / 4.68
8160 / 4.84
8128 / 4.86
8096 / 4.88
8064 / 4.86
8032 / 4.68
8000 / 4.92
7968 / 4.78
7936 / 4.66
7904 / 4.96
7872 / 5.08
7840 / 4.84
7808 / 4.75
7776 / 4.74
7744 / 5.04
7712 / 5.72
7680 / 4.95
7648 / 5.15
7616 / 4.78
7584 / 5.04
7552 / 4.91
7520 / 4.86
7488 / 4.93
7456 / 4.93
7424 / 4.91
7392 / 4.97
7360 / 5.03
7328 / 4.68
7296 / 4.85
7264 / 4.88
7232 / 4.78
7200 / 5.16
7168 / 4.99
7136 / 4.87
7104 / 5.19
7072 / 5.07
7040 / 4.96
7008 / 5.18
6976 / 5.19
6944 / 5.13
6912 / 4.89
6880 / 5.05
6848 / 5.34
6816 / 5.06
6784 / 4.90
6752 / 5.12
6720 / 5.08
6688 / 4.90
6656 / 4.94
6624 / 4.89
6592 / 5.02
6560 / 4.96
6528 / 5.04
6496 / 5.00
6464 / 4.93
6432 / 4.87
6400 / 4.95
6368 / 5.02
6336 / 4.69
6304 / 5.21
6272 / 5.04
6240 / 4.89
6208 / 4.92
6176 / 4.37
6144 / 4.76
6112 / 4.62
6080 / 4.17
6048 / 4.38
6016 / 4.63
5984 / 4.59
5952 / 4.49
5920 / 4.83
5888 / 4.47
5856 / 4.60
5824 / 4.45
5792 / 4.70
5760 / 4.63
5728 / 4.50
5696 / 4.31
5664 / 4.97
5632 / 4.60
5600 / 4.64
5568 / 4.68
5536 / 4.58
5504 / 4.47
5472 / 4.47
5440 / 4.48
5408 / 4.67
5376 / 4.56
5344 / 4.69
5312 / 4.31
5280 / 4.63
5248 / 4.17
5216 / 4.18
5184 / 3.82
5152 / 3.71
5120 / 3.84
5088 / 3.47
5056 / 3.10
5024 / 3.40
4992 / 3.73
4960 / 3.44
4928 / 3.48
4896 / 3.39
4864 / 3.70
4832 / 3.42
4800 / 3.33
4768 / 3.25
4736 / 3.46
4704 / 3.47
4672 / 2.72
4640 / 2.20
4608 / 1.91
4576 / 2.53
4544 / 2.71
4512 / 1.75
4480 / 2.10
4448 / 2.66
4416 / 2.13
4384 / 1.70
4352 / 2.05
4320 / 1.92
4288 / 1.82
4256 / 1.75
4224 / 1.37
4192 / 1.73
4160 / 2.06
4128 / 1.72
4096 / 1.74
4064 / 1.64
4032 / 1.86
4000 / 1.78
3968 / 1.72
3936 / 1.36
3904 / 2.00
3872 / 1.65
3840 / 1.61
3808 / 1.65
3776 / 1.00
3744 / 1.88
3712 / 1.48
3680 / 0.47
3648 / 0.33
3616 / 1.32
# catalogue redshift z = 0.17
